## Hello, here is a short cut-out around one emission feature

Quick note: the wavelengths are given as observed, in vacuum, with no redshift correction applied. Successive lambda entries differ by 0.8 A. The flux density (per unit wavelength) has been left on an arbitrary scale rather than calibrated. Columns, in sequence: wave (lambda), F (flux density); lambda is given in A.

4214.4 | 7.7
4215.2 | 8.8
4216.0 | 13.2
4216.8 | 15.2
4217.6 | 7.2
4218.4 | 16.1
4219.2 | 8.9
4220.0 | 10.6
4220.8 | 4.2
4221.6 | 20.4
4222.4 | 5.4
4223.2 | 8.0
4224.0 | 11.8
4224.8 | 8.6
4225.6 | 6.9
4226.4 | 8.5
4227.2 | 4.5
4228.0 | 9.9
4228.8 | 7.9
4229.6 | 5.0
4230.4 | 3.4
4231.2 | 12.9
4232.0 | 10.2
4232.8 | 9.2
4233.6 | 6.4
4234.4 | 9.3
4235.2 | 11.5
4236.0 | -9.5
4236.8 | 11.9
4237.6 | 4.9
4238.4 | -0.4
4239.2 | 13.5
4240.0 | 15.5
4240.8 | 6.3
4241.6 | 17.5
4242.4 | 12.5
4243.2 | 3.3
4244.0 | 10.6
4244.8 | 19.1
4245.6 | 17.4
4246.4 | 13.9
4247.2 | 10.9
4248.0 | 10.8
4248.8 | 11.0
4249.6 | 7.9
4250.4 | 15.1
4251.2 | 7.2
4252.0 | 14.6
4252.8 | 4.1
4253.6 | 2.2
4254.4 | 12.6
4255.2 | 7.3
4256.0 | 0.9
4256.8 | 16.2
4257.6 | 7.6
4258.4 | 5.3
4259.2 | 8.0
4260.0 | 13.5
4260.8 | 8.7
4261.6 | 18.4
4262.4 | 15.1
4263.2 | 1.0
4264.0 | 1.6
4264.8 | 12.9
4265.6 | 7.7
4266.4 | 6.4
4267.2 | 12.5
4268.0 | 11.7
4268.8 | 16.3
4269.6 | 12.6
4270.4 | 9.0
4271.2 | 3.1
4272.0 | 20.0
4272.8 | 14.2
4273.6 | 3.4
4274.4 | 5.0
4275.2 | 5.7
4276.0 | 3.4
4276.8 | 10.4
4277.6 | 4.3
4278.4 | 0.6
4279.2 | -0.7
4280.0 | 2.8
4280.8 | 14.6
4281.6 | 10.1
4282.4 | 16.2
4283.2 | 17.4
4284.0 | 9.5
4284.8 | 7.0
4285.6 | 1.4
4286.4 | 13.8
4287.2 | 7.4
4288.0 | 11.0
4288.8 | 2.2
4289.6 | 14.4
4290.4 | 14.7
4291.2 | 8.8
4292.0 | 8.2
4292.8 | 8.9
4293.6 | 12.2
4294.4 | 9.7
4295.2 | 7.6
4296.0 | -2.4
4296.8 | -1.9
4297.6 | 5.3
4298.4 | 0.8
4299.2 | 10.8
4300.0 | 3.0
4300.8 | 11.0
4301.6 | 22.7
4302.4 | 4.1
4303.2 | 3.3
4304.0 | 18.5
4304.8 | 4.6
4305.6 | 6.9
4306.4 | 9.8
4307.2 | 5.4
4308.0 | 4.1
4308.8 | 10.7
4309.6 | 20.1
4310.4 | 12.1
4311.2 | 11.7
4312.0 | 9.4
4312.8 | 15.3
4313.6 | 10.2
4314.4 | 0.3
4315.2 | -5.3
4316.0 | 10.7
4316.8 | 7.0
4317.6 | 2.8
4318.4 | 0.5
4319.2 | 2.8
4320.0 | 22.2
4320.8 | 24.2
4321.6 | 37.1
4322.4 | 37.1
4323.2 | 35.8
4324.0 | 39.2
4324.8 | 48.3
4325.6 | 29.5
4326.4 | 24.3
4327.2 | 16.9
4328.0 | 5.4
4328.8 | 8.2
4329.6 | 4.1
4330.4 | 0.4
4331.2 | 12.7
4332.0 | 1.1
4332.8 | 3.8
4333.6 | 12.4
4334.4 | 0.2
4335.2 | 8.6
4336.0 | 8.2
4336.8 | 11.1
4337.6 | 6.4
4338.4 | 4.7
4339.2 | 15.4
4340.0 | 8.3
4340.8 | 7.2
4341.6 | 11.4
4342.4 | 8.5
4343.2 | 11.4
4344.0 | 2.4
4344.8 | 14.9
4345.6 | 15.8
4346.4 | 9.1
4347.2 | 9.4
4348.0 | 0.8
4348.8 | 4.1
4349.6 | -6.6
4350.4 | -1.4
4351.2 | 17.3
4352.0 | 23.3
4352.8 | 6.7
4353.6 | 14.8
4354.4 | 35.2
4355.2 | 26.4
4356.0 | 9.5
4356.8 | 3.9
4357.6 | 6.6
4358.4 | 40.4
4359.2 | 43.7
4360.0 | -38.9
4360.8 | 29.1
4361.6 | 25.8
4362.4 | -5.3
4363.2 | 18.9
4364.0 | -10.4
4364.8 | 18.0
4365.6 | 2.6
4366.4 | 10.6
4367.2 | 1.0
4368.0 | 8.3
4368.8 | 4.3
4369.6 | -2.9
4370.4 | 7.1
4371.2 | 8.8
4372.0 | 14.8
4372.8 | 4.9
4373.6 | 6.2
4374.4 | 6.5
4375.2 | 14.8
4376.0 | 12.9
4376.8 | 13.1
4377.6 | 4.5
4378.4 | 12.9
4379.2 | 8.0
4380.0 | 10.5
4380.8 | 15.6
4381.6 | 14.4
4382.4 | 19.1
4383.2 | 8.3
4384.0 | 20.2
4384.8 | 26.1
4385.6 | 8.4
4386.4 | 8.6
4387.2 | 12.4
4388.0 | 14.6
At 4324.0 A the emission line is [O II] 3727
